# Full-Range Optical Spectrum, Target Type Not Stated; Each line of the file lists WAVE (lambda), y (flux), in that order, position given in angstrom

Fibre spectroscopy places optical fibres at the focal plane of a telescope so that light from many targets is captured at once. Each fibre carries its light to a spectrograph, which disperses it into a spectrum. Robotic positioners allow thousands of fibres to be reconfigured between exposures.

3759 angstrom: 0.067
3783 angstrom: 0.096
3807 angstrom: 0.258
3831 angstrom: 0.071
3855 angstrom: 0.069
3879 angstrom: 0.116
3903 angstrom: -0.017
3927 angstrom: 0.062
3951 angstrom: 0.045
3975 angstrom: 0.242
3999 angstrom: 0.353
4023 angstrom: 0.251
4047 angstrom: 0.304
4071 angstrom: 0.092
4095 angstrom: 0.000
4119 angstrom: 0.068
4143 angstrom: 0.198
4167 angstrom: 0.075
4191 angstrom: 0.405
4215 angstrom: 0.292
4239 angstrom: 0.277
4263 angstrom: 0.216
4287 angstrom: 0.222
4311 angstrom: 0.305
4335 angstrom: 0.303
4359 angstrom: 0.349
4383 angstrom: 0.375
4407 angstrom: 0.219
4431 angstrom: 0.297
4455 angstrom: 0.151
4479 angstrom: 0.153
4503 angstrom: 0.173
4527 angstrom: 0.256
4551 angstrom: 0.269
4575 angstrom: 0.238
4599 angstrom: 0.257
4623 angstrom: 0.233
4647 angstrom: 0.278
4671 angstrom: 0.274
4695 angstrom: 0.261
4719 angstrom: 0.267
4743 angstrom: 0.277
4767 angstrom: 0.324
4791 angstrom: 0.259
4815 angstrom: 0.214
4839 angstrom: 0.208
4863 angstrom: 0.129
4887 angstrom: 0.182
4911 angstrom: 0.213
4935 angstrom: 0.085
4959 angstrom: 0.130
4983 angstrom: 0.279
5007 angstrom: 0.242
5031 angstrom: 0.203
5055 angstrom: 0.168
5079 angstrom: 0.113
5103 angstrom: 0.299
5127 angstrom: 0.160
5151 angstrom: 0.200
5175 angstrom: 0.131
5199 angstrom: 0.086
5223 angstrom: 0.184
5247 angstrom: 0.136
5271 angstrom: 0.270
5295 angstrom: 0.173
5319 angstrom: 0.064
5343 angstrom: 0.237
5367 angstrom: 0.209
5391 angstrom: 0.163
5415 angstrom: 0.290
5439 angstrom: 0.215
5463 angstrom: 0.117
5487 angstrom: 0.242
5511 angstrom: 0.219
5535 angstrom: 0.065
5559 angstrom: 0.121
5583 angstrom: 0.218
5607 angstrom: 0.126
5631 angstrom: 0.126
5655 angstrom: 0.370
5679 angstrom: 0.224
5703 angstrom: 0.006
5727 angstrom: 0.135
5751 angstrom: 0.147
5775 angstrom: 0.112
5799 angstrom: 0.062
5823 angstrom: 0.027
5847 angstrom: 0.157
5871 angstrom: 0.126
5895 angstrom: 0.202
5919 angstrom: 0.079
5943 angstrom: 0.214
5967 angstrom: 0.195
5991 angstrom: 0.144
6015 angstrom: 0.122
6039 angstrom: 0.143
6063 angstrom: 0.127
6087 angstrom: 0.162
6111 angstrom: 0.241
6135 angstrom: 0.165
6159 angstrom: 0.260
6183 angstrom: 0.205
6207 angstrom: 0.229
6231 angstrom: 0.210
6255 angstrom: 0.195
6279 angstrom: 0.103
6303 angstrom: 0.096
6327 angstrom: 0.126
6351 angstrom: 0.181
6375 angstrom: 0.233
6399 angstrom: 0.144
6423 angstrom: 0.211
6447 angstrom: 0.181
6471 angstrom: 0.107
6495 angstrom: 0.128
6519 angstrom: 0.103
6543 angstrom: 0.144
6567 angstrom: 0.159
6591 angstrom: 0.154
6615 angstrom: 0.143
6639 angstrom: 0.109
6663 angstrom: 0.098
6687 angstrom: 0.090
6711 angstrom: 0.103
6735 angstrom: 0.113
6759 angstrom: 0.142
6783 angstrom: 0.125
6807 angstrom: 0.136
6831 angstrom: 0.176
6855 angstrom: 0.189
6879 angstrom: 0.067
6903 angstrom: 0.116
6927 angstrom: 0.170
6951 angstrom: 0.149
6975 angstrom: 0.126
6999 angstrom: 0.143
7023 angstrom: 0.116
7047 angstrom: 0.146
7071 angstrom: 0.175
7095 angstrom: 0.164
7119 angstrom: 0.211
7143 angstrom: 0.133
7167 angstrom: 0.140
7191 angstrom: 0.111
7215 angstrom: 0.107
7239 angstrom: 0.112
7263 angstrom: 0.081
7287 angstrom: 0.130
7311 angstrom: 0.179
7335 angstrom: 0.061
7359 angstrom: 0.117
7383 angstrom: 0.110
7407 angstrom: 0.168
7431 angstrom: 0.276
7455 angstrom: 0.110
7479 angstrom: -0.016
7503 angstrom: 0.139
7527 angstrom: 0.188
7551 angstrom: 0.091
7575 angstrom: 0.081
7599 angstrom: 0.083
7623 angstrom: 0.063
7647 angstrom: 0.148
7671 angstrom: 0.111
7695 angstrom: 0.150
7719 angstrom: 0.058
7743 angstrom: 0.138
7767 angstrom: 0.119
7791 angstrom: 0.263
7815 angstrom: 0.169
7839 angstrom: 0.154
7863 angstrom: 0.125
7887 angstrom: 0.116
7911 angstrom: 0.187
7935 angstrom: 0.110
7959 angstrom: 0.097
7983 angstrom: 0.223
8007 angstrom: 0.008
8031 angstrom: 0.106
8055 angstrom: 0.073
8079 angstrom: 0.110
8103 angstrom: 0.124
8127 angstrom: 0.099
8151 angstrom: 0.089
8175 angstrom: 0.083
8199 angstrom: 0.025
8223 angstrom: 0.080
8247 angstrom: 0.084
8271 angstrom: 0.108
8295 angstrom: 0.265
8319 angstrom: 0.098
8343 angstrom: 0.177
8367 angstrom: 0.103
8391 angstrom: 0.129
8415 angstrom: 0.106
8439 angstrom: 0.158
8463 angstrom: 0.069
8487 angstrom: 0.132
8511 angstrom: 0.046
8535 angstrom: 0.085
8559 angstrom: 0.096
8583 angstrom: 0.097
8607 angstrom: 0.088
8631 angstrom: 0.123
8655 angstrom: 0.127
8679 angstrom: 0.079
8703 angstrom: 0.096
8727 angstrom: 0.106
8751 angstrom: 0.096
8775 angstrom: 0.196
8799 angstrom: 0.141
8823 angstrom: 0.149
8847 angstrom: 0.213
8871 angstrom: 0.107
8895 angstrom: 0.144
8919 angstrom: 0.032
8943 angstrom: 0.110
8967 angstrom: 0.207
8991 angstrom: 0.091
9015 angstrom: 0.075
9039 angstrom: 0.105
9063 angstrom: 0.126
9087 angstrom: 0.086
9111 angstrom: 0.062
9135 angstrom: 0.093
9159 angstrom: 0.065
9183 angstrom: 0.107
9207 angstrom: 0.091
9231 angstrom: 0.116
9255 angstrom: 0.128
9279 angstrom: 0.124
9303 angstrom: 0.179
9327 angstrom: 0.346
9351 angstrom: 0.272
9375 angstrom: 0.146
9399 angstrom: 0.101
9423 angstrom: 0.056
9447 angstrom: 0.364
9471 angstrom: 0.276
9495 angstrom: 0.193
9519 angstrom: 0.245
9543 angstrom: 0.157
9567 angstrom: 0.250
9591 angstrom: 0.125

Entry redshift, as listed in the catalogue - 0.131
